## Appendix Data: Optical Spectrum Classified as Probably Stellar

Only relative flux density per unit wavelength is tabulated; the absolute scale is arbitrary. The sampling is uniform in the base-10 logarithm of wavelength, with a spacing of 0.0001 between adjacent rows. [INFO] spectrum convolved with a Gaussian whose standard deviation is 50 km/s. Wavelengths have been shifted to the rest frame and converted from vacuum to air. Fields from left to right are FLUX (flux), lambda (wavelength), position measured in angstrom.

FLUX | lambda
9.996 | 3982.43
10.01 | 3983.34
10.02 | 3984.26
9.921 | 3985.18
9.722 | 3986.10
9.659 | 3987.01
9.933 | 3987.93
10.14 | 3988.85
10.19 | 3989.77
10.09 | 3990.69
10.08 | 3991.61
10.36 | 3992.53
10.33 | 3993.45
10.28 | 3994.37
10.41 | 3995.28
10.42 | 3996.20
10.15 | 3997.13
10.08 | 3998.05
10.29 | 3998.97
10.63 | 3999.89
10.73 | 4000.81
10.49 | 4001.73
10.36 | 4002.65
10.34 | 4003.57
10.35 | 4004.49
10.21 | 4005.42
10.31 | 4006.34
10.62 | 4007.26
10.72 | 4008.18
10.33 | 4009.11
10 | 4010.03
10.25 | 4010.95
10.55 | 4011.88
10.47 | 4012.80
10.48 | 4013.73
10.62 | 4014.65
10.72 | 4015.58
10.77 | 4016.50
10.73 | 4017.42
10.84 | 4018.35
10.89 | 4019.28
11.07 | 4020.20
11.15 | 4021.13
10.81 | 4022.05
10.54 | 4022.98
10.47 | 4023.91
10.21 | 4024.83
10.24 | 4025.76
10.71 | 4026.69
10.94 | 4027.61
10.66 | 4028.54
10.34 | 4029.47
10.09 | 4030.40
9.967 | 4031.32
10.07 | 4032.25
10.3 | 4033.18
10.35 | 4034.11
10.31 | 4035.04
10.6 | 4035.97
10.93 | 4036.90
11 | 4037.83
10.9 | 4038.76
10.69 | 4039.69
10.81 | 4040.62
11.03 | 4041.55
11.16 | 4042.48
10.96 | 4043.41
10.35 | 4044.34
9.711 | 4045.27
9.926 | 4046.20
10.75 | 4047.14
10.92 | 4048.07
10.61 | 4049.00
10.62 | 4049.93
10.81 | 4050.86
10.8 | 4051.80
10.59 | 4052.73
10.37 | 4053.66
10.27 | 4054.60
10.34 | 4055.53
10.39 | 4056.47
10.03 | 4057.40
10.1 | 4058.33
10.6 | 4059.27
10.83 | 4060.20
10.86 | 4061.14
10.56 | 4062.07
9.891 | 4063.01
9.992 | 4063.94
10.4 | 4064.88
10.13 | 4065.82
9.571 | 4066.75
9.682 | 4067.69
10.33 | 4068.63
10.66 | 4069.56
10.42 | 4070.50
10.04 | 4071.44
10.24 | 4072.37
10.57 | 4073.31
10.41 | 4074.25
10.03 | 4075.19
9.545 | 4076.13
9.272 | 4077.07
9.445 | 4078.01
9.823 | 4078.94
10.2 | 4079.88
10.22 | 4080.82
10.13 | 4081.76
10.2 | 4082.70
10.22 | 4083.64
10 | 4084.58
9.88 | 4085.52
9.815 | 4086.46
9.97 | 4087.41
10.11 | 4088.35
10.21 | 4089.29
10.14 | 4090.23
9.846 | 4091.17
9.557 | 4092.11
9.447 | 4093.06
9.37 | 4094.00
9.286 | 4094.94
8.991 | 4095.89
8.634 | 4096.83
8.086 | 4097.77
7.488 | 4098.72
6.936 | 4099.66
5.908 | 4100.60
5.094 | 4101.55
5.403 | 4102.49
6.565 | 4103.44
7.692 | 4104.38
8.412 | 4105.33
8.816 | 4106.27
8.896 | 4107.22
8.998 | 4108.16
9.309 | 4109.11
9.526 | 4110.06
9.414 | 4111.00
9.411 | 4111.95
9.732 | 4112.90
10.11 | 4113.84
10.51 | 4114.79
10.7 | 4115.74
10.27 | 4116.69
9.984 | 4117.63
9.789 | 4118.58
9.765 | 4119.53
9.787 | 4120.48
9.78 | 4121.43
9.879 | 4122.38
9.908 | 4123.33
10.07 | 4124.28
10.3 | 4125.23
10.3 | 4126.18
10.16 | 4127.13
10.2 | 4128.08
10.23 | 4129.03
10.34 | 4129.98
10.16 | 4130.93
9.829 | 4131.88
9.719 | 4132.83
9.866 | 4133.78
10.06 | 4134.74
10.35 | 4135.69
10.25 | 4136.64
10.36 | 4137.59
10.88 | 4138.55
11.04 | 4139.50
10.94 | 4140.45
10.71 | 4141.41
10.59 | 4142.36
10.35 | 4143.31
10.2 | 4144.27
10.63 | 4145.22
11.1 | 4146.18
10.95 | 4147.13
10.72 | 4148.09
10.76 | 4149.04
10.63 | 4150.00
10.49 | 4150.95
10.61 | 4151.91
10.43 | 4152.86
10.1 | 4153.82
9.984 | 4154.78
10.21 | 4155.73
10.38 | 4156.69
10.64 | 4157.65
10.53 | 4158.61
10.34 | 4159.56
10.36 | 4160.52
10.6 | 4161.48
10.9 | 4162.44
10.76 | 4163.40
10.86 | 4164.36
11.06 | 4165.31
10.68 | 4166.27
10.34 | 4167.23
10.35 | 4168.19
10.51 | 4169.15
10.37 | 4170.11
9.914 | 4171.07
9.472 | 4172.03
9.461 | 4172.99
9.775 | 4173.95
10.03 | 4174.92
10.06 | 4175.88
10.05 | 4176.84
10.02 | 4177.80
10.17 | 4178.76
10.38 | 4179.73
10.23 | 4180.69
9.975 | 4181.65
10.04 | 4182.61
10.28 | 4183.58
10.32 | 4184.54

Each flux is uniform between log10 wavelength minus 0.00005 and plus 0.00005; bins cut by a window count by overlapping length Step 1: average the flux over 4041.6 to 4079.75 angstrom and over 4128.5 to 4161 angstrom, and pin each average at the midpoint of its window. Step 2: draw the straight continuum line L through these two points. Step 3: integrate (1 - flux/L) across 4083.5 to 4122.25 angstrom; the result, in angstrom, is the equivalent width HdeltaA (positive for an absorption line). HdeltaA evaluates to 4.9 angstrom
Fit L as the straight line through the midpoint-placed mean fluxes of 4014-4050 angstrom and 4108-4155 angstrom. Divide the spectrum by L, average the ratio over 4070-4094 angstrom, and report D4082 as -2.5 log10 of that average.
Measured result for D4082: 0.05 mag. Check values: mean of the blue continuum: 10.6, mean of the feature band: 9.98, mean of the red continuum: 10.2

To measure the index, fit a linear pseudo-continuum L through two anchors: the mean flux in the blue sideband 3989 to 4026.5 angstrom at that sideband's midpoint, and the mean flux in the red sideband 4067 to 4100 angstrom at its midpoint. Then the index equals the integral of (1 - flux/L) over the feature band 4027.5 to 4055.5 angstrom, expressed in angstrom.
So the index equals -1.2 angstrom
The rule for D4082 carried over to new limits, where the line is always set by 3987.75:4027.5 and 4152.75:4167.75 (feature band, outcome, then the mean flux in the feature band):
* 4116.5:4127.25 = 0.054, 9.99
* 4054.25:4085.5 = 0.034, 10.2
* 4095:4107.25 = 0.370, 7.46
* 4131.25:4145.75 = 0.013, 10.4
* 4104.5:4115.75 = 0.122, 9.38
